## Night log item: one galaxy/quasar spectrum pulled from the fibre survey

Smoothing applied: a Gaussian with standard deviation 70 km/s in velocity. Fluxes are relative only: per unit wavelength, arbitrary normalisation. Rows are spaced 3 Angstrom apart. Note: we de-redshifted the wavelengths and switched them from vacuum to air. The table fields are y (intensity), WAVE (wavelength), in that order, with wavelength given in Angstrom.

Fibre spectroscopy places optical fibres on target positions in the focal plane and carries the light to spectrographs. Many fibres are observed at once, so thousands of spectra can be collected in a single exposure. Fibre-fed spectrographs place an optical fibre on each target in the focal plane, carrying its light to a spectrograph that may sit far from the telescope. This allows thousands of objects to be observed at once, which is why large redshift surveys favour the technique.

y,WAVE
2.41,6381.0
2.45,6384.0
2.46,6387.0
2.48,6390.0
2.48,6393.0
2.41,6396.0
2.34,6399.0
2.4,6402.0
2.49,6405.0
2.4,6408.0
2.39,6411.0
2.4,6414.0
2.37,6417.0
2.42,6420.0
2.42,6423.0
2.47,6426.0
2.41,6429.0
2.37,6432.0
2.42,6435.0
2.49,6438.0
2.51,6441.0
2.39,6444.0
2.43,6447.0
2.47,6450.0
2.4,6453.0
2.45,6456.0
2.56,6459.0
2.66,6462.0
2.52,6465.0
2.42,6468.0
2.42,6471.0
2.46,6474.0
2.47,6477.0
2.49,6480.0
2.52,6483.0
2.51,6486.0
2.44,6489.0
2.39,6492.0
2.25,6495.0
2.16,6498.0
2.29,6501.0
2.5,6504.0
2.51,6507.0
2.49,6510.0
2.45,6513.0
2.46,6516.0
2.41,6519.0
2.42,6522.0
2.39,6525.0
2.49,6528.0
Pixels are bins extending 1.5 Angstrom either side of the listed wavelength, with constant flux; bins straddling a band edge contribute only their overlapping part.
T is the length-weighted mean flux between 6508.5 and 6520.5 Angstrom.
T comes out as 2.45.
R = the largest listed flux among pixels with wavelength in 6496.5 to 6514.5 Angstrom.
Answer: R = 2.51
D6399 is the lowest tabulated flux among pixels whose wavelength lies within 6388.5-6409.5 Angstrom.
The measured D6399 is 2.34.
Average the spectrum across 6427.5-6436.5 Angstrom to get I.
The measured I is 2.4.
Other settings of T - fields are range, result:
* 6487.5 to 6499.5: 2.31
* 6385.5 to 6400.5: 2.43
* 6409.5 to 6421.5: 2.4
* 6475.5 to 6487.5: 2.5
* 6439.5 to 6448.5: 2.44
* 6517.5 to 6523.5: 2.42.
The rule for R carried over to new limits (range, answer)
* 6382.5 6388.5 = 2.46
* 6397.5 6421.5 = 2.49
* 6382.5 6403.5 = 2.48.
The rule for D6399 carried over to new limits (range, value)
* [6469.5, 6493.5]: 2.39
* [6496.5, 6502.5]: 2.16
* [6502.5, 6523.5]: 2.41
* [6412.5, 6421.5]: 2.37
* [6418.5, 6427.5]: 2.42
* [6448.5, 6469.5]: 2.4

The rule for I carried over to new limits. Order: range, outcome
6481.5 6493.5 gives 2.46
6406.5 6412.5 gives 2.4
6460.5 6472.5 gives 2.5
